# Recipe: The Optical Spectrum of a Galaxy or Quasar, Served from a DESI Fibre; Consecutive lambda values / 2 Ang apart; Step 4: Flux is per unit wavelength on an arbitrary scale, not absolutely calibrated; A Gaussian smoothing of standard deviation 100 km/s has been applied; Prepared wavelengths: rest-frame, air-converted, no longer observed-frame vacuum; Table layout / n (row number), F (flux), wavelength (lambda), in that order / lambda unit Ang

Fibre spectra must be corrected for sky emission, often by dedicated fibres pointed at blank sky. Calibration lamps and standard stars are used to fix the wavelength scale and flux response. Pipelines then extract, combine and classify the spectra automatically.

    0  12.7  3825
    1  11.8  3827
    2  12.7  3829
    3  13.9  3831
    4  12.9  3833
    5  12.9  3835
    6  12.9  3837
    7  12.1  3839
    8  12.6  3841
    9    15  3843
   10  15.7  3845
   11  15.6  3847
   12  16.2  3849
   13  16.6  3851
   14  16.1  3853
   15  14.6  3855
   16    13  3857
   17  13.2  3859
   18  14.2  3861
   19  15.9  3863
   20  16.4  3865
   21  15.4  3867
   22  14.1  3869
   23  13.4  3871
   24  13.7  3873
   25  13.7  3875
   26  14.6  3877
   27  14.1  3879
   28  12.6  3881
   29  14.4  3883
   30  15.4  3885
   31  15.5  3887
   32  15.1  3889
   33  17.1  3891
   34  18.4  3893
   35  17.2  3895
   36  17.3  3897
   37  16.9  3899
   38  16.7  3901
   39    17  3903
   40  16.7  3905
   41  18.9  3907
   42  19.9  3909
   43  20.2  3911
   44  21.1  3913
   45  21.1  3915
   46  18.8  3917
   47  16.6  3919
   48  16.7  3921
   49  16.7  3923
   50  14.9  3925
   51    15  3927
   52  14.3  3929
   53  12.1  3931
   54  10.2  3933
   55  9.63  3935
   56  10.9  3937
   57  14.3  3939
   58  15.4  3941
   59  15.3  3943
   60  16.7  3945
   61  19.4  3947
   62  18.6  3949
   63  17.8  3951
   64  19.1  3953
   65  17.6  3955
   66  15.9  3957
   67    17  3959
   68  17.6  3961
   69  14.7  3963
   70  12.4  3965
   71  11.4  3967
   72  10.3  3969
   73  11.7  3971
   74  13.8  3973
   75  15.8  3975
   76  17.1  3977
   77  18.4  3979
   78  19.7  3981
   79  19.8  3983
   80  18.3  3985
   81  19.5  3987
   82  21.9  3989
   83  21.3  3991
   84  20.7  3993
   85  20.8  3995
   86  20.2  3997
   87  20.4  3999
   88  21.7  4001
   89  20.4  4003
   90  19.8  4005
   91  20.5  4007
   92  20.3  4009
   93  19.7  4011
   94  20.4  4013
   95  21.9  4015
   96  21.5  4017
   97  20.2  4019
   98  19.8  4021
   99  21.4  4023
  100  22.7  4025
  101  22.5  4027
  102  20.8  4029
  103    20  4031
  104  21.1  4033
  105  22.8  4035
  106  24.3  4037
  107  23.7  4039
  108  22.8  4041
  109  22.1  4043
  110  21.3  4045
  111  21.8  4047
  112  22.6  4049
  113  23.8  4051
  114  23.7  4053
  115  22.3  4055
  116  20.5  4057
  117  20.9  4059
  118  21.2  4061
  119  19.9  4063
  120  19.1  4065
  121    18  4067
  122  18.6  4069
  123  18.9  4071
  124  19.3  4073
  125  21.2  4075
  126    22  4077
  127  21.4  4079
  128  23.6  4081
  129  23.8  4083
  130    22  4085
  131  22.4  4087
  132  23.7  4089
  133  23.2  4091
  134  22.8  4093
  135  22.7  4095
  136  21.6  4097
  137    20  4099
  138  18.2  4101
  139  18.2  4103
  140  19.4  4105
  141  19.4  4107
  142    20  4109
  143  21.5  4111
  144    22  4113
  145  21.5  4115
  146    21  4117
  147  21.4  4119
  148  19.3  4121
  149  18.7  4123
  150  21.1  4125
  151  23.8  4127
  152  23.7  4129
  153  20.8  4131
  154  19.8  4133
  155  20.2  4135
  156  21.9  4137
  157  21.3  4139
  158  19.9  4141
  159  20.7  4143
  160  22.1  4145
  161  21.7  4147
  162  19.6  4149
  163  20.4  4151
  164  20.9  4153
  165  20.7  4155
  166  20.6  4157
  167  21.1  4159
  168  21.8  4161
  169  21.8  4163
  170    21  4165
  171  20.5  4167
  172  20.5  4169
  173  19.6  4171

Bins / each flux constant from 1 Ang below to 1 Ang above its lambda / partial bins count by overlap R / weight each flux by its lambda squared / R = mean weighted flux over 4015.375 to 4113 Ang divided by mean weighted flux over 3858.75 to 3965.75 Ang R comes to 1.4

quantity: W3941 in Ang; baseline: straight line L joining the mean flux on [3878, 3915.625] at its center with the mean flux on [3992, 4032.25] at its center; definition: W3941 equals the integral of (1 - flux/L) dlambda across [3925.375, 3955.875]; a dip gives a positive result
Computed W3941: 5.7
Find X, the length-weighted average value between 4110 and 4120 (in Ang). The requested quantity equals 21.5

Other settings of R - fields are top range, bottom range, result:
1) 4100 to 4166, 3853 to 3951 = 1.48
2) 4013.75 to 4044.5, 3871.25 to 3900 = 1.53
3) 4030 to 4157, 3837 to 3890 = 1.64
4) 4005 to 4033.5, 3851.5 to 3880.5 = 1.56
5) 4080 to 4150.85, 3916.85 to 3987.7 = 1.47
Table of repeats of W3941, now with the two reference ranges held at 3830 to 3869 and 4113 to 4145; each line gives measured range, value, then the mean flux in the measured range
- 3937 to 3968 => 1.6 Ang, 16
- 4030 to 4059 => -4.9 Ang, 22.3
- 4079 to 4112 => -1.9 Ang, 21.4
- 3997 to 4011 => -1.8 Ang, 20.4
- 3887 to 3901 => -1.2 Ang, 16.9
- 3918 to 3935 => 2.1 Ang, 14.3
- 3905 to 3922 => -3.2 Ang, 19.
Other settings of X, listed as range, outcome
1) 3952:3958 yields 17.5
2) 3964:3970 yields 11.4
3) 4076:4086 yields 22.6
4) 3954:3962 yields 17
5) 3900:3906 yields 16.8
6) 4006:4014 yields 20.2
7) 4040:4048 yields 22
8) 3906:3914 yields 20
